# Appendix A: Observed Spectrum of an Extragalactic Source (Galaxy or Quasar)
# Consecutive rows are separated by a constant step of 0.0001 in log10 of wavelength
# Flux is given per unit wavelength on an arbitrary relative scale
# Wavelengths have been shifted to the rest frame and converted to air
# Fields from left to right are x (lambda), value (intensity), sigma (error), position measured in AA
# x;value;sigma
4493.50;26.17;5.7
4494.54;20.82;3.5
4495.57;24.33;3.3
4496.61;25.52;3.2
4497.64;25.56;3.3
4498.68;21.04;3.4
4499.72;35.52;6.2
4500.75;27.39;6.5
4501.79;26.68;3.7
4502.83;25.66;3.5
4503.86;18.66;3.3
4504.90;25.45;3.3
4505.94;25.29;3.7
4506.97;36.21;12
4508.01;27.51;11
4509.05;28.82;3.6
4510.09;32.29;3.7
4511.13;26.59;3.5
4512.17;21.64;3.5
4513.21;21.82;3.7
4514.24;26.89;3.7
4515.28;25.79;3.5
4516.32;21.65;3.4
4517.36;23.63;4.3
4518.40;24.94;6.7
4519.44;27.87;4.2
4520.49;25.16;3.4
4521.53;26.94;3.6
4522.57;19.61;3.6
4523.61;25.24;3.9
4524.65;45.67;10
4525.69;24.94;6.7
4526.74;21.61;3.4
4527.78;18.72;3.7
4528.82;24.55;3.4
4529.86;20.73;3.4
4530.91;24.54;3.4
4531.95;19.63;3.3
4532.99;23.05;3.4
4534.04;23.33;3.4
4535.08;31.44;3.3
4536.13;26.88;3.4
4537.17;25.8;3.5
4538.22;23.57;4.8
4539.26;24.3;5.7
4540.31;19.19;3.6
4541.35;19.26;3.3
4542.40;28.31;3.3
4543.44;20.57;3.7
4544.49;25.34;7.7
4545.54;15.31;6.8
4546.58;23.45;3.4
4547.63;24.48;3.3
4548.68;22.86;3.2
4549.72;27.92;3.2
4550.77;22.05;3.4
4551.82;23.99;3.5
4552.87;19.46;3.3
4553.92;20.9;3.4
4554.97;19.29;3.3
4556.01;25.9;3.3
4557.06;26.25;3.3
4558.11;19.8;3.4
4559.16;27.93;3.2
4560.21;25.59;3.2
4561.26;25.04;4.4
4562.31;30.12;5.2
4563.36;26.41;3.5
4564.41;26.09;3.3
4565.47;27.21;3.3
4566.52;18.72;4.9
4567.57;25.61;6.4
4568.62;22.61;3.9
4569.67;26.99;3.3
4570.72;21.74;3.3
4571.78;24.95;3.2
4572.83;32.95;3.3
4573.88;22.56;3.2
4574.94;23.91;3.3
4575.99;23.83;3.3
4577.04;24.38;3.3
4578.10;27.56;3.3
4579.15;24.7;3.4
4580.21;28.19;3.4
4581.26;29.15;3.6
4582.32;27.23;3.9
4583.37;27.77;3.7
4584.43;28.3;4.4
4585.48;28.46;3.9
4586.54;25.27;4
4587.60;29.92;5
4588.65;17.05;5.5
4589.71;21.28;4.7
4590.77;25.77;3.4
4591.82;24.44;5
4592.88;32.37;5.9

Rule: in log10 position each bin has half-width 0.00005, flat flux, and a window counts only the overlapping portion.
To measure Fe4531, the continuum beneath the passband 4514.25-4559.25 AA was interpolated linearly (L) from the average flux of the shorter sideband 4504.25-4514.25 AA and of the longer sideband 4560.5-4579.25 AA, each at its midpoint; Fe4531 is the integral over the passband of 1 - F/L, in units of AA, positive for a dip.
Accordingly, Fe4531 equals 4.01 AA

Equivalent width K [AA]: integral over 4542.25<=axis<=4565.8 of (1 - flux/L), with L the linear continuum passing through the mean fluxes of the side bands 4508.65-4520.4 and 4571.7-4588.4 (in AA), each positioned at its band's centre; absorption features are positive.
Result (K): 2.0 AA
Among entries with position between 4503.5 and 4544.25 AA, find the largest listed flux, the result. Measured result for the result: 45.67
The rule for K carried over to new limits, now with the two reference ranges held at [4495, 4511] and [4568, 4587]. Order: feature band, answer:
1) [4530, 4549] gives 2.31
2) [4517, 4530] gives 0.62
